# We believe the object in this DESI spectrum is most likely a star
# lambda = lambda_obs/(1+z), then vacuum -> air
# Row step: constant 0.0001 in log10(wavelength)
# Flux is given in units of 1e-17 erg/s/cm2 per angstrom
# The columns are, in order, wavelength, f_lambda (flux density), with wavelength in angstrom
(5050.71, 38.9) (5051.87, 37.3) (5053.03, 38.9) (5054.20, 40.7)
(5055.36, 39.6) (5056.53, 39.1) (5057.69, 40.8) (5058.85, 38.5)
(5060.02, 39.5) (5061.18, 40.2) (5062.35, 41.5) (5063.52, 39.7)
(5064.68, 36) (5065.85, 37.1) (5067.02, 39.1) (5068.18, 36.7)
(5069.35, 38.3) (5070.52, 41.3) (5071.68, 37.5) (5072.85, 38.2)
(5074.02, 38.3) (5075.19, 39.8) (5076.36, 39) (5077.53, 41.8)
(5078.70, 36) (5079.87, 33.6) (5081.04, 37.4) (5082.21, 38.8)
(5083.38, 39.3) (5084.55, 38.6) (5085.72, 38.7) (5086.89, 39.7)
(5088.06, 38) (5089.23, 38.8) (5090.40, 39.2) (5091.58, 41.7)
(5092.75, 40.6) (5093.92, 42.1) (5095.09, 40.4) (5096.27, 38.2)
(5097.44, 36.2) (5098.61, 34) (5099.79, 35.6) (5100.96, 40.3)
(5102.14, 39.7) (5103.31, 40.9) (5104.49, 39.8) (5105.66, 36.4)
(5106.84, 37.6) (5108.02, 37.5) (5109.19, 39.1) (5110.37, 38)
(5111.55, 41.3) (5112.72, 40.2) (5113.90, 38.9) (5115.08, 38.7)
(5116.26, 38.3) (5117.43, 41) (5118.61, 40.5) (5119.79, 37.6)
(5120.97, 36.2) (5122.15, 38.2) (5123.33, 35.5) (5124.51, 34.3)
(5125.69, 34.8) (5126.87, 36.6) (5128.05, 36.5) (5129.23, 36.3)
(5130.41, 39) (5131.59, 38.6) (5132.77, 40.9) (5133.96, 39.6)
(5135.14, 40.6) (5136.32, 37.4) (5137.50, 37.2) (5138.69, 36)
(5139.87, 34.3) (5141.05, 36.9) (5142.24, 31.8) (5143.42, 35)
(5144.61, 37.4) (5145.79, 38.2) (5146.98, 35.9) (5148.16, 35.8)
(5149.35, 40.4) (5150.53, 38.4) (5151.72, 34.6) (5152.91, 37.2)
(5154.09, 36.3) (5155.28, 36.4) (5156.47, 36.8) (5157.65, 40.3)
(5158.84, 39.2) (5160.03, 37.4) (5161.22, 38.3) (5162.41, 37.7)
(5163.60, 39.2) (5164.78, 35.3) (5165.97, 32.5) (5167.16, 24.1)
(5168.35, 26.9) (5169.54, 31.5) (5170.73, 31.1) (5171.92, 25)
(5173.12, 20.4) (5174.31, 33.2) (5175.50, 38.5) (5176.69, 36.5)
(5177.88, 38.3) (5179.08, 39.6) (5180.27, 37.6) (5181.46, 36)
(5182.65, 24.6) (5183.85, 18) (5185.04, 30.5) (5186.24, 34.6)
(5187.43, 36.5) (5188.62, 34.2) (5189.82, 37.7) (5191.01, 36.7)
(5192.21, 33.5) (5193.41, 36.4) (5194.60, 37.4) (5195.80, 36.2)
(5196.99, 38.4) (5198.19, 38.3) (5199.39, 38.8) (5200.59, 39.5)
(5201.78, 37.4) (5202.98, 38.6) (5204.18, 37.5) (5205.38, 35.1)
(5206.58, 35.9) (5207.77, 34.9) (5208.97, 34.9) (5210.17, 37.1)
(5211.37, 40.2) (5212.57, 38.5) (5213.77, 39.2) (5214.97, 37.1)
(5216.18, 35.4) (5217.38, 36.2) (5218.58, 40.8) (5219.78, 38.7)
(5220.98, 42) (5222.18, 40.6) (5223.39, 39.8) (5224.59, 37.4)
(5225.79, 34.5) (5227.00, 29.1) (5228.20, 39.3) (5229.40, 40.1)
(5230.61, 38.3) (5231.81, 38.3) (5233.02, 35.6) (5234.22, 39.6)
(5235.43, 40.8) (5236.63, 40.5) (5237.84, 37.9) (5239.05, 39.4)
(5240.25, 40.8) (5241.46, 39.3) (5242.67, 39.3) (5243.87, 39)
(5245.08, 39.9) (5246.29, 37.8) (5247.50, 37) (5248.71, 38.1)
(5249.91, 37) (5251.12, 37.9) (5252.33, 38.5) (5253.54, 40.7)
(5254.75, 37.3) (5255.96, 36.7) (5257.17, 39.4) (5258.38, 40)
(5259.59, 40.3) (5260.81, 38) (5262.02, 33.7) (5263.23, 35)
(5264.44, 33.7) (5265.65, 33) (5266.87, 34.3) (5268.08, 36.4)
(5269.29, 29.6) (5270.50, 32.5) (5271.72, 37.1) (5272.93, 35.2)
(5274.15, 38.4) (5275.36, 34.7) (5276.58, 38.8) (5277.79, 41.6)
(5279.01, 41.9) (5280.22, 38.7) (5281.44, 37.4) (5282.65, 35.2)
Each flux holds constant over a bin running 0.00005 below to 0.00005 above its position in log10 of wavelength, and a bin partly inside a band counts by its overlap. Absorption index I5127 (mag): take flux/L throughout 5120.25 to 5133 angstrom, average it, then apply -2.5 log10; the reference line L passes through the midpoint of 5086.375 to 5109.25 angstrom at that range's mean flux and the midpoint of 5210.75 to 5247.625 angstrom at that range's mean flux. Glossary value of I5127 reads 0.05 mag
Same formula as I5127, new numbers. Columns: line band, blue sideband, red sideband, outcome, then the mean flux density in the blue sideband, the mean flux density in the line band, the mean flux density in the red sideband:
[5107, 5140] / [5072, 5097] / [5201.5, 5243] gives 0.02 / 38.9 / 38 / 38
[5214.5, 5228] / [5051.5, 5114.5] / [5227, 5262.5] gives 0.03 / 38.8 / 37.5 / 38.5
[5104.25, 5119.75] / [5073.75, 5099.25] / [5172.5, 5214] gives -0.03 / 38.6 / 39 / 35.4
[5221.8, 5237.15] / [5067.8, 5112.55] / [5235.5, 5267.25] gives 0.00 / 38.7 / 37.9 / 37.9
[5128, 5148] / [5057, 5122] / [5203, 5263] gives 0.04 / 38.8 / 37.1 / 38.1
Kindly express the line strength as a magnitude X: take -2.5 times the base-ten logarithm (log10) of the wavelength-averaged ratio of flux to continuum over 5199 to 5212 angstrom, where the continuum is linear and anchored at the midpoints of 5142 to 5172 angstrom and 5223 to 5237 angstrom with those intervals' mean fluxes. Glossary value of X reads -0.010 mag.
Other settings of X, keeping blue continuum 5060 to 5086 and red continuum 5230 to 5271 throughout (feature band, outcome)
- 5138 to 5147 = 0.07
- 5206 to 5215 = 0.01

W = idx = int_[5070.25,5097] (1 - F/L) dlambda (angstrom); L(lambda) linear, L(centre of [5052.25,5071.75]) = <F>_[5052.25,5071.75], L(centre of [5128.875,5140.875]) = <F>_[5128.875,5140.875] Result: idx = -0.1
